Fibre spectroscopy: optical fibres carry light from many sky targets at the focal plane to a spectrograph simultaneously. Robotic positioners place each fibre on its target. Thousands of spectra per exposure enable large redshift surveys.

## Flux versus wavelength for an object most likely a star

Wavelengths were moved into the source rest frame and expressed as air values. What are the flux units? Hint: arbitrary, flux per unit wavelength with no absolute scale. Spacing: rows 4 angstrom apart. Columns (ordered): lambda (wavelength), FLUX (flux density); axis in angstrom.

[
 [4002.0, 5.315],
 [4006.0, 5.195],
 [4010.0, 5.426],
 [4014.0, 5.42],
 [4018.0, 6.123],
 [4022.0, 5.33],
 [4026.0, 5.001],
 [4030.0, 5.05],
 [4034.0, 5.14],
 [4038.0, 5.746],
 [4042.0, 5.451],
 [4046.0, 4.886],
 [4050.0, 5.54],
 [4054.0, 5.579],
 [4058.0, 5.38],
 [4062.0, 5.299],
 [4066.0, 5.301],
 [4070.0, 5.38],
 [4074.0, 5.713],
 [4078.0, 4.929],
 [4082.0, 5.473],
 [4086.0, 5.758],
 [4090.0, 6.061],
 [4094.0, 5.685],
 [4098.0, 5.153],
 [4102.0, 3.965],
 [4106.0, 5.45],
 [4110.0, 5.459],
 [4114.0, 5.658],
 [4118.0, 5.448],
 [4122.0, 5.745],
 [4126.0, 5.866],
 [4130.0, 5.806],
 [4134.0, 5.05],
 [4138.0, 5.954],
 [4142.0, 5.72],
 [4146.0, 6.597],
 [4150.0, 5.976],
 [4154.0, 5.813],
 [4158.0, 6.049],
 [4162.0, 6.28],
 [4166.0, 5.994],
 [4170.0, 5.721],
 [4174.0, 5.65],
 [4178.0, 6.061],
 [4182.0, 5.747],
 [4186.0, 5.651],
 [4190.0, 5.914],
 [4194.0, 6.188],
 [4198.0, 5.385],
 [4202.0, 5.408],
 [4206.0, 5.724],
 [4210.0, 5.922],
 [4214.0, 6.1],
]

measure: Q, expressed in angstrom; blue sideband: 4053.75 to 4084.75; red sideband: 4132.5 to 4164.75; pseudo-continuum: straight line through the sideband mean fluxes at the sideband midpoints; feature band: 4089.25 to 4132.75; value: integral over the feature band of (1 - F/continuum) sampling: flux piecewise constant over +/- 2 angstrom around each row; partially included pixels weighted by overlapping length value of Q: 1.7 angstrom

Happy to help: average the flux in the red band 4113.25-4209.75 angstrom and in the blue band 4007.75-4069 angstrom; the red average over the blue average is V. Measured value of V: 1.1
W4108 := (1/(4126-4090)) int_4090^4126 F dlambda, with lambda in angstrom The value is 5.39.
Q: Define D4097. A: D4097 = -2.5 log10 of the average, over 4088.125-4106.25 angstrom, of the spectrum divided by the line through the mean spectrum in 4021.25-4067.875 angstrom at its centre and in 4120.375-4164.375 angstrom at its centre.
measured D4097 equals 0.08 mag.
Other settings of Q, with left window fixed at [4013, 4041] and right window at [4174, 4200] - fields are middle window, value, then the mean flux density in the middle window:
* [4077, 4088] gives 0.2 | 5.43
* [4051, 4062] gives 0.1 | 5.45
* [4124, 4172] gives -1.6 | 5.9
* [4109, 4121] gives 0.2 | 5.55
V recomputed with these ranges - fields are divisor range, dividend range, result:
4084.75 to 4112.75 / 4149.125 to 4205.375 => 1.09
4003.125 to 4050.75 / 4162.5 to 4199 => 1.09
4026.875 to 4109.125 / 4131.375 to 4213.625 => 1.09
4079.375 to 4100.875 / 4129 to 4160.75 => 1.06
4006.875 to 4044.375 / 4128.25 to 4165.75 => 1.10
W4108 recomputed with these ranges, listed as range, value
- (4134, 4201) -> 5.89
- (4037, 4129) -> 5.43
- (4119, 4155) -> 5.83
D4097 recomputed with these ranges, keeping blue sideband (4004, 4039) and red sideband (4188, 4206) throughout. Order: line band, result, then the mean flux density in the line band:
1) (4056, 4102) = 0.02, 5.4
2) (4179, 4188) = -0.01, 5.74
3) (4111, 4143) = -0.01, 5.65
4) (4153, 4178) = -0.05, 5.93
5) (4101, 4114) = 0.08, 5.14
